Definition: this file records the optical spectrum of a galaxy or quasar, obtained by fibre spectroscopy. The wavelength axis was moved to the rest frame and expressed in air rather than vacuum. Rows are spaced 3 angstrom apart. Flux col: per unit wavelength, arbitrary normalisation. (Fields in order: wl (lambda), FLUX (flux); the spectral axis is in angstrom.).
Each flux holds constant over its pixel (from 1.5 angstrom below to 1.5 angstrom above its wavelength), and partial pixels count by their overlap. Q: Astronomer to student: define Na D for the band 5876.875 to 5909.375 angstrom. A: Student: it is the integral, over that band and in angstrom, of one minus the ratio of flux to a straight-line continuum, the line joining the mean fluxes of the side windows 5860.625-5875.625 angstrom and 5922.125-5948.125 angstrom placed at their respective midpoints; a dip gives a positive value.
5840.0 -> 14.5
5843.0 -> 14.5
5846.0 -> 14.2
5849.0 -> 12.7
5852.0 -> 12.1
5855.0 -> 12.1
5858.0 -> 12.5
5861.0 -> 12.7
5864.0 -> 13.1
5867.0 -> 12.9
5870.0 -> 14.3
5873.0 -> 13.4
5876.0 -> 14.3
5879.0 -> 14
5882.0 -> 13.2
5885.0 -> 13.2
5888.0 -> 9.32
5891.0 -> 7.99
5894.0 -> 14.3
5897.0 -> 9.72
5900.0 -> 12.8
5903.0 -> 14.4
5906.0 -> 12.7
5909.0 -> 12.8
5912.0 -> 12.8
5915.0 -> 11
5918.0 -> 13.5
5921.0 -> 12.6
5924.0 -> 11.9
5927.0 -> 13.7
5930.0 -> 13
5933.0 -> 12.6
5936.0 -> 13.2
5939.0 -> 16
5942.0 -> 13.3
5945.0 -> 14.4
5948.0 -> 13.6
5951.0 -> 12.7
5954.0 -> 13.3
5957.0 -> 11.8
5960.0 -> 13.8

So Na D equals 2.9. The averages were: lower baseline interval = 13.4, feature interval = 12.2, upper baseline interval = 13.5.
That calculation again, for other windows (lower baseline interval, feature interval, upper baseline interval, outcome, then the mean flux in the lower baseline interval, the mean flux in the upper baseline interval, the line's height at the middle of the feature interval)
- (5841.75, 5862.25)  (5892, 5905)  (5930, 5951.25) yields 0.7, 13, 13.7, 13.3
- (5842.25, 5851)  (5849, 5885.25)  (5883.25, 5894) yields -2.8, 13.6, 10.8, 12.3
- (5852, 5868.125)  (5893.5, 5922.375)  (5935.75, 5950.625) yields 1.8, 12.6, 14.1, 13.4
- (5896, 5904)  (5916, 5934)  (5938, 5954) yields 0.5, 12.3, 13.9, 13.2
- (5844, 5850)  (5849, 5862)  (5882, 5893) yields 0.6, 13.6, 10.8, 13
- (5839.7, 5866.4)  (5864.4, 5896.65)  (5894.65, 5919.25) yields 0.5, 13.1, 12.5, 12.8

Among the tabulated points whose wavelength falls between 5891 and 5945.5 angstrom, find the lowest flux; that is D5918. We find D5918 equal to 7.99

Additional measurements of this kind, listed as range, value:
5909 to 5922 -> 11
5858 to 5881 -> 12.5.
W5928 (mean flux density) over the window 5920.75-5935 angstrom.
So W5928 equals 12.8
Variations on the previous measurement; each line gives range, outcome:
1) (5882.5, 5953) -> 12.7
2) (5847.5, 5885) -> 13.1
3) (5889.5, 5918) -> 12.1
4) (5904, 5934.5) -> 12.7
